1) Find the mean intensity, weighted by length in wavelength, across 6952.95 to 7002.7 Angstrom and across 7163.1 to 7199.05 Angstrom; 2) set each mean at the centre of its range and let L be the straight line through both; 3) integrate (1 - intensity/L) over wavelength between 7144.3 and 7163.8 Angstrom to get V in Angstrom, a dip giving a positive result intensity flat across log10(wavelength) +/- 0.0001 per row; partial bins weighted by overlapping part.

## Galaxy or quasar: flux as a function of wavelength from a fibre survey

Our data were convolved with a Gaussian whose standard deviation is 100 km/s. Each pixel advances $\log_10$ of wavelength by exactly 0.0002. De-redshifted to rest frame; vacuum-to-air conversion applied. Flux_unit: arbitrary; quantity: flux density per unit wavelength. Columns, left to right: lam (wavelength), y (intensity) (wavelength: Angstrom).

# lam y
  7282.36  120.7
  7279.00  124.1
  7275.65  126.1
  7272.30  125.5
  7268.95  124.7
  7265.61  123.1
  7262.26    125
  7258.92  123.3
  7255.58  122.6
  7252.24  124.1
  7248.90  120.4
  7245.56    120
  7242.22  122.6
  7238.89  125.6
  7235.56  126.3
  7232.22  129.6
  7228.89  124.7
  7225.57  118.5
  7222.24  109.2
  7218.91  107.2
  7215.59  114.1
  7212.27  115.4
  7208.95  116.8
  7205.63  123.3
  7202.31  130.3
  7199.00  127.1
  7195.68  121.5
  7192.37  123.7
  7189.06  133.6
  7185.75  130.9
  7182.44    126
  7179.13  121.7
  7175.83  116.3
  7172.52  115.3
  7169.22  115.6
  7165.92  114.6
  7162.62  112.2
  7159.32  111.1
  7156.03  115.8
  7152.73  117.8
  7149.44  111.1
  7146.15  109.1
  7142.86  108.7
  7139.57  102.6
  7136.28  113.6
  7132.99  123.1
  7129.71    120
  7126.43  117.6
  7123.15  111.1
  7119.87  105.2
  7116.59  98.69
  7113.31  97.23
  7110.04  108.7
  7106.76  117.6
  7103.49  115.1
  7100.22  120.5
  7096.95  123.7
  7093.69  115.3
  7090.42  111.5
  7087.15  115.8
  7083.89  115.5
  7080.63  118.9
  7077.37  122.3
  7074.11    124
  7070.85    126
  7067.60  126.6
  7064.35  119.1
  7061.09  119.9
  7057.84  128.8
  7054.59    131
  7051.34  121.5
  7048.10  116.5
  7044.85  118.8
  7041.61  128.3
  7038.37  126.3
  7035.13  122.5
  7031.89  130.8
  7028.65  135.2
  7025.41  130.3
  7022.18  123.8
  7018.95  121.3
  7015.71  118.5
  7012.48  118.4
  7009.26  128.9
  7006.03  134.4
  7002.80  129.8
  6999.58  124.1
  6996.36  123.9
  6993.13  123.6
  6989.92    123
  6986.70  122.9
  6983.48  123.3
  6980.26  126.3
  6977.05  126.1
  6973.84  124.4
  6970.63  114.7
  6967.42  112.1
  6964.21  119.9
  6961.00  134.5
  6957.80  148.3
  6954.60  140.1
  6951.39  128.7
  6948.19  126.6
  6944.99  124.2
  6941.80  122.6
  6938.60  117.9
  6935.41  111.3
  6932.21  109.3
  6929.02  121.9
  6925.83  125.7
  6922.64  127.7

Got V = 1.5 Angstrom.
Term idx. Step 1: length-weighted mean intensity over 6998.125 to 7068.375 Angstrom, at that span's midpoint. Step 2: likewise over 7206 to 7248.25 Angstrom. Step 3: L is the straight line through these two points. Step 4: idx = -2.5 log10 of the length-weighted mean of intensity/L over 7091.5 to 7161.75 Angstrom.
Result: 0.09 mag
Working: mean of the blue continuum 125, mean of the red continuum 119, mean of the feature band 113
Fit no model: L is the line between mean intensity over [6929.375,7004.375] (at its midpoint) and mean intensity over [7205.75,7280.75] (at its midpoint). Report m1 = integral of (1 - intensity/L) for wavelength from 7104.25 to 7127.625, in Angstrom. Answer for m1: 2.78 Angstrom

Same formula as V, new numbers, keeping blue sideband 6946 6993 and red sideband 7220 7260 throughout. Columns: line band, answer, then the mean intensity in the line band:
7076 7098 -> 1.3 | 117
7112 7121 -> 1.7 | 100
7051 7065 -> 0.0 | 125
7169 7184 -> 0.5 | 119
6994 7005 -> 0.0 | 126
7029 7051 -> 0.1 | 124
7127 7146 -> 1.6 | 113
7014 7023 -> 0.3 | 121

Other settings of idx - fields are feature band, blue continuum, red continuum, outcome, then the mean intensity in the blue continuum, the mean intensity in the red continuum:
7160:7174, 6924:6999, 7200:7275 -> 0.074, 124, 122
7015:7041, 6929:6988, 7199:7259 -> -0.028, 124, 121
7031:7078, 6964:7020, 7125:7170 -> -0.042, 123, 114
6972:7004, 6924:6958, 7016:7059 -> 0.002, 124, 126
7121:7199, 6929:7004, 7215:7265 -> 0.043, 124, 121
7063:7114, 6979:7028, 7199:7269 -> 0.053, 125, 121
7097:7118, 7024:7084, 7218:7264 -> 0.120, 125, 122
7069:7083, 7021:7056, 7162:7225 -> 0.017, 126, 120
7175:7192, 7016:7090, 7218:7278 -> -0.029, 123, 122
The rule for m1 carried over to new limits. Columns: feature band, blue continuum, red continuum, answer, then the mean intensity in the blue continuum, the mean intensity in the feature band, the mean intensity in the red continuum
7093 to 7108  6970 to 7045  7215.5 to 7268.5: 0.61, 125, 119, 121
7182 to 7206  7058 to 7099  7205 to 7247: -1.55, 120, 127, 119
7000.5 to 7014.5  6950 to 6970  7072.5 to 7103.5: -0.20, 130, 127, 118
